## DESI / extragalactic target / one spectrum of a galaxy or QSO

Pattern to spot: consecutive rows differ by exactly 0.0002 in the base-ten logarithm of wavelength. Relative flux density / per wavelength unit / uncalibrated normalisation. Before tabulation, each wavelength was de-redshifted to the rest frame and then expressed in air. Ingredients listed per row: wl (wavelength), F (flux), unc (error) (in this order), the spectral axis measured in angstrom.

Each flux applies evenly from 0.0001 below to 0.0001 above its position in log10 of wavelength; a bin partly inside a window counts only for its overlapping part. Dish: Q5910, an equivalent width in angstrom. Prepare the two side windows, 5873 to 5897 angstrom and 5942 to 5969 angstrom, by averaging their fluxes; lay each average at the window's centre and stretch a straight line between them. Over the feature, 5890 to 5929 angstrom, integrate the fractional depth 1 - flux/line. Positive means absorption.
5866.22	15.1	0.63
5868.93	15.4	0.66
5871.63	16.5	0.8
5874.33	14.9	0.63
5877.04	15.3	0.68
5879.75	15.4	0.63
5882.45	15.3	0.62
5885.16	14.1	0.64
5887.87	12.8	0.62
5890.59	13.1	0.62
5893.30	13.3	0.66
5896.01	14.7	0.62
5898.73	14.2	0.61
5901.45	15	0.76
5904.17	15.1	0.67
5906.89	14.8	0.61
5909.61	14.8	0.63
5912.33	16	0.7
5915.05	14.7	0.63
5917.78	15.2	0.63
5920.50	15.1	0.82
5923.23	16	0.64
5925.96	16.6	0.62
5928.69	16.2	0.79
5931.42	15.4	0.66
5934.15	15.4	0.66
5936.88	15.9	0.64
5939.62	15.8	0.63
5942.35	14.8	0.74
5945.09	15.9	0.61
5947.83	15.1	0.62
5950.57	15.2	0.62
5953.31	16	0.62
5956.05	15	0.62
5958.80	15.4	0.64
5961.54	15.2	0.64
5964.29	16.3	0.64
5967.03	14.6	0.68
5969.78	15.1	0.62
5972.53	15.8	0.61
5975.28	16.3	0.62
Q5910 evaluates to -0.8 angstrom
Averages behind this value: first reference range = 14.3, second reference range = 15.4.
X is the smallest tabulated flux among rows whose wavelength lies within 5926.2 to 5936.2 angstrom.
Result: 15.4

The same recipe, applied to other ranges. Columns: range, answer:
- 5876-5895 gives 12.8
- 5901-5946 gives 14.7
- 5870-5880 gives 14.9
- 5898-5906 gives 14.2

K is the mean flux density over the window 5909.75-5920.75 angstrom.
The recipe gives 15.2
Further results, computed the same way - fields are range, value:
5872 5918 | 14.7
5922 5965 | 15.6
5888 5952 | 15.1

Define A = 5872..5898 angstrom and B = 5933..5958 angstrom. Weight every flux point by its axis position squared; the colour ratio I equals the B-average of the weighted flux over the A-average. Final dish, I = 1.1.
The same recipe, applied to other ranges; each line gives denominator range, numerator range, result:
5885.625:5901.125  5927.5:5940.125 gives 1.16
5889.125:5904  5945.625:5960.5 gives 1.11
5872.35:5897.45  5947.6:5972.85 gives 1.10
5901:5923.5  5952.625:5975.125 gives 1.04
